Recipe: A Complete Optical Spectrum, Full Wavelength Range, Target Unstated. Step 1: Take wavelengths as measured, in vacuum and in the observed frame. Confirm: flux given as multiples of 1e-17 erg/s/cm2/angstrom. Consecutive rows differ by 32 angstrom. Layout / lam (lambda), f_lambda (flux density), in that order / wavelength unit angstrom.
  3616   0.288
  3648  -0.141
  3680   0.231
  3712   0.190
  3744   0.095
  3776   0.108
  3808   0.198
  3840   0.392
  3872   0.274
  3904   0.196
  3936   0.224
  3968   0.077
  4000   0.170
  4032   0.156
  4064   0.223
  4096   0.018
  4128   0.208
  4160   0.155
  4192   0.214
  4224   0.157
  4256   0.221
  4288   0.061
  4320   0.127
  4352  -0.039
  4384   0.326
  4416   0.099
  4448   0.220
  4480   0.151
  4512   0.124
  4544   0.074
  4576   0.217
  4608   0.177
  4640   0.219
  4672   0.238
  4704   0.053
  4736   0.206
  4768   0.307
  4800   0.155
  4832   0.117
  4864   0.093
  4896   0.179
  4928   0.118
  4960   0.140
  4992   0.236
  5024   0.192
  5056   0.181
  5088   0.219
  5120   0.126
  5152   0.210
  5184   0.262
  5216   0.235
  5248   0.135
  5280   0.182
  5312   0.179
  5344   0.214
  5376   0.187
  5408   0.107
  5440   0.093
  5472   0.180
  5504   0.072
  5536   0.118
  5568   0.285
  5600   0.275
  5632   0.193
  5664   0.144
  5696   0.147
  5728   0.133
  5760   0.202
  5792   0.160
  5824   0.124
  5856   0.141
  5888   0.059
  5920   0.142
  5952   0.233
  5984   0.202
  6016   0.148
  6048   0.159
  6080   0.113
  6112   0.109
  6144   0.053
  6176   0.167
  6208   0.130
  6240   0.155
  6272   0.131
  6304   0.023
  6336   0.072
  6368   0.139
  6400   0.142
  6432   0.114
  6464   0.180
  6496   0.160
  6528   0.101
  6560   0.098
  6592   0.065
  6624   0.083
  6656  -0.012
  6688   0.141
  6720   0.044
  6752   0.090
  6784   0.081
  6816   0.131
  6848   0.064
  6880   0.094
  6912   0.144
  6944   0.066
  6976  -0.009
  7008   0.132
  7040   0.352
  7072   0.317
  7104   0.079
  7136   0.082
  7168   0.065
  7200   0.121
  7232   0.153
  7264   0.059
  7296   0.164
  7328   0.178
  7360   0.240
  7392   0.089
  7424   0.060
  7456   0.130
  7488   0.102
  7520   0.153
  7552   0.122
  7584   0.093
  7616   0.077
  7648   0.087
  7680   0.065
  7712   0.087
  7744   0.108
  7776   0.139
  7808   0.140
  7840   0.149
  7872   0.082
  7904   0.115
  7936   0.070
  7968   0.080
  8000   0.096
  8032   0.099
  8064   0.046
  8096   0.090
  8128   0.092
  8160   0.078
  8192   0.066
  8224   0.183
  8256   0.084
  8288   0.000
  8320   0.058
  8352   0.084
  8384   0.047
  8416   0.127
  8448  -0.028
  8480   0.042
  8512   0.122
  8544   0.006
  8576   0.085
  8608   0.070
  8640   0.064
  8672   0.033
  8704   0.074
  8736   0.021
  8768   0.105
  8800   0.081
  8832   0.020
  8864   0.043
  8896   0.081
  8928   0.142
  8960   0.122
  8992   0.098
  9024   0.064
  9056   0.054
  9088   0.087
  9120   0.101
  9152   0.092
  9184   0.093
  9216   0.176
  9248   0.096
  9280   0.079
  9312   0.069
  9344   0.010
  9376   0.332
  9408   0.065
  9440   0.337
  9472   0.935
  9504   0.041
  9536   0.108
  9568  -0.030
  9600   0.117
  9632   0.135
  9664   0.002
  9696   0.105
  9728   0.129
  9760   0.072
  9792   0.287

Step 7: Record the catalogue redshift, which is 0.89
